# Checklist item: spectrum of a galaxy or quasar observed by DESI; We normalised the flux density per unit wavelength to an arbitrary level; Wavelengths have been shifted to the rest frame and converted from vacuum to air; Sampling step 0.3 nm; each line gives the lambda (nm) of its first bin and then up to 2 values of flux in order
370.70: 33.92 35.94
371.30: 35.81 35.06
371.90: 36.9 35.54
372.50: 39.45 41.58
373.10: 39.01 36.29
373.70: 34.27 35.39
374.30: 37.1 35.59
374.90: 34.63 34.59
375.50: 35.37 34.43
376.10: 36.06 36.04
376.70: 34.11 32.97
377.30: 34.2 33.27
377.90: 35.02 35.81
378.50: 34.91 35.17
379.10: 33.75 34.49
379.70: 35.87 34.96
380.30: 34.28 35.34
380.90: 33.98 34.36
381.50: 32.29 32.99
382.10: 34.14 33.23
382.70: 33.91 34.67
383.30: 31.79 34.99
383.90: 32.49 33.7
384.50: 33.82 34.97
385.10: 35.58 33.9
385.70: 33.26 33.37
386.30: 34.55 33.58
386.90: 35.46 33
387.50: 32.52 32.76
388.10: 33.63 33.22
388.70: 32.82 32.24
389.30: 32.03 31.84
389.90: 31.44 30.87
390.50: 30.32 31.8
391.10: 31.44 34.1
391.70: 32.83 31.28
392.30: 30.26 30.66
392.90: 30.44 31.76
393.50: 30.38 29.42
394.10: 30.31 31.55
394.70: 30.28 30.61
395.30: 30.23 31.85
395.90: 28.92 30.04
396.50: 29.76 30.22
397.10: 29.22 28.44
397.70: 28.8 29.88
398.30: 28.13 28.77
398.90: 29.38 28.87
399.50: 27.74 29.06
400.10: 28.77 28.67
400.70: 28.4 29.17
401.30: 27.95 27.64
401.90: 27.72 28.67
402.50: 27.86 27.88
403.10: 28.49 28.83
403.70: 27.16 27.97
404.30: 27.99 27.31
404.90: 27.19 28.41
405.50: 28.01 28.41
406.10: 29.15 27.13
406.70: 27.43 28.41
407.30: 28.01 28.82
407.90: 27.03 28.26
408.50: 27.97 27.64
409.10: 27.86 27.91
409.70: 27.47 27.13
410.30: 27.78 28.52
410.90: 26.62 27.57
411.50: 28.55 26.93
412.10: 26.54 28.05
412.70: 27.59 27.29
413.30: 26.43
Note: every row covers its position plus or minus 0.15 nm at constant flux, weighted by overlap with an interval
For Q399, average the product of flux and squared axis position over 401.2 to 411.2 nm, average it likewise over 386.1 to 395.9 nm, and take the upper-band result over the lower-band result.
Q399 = 0.95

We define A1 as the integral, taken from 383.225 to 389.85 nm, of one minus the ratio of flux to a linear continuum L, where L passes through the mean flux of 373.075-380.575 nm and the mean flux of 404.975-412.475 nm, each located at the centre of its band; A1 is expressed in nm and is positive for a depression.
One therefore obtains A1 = -0.12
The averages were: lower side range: 35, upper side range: 27.8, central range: 33.4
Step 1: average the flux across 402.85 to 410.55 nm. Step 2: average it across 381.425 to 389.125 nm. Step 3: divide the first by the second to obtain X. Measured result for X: 0.8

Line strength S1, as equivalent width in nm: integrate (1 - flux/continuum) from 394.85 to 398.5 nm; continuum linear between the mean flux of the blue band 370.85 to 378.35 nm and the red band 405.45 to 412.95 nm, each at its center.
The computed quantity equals 0.121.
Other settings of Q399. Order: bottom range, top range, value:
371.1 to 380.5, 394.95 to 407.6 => 0.92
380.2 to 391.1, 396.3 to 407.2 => 0.93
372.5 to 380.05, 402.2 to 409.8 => 0.92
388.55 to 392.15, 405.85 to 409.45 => 0.96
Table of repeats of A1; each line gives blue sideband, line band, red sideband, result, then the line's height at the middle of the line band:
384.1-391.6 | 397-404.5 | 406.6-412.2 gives 0.35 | 29.9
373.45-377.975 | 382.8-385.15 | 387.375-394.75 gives -0.06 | 33.1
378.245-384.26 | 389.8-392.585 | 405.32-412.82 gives 0.03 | 31.8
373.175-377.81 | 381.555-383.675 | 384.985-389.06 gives 0.03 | 34.1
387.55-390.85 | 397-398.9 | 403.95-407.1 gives 0.06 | 29.9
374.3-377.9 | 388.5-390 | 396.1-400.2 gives -0.04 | 31.4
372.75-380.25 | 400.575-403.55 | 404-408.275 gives 0.07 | 29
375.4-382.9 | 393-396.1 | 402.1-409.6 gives 0.02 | 30.7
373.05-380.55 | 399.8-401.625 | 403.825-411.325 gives 0.06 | 29.4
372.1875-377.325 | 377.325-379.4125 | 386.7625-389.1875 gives 0.04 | 35.2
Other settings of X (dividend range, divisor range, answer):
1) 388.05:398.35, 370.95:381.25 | 0.87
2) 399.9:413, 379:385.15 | 0.82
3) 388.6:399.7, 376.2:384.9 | 0.89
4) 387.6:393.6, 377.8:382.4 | 0.92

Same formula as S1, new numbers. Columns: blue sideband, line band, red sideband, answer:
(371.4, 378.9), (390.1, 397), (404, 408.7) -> 0.070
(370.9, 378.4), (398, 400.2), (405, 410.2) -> 0.088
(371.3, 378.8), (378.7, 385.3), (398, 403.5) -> -0.070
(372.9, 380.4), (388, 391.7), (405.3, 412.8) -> 0.000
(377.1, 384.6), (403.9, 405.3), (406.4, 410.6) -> 0.047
